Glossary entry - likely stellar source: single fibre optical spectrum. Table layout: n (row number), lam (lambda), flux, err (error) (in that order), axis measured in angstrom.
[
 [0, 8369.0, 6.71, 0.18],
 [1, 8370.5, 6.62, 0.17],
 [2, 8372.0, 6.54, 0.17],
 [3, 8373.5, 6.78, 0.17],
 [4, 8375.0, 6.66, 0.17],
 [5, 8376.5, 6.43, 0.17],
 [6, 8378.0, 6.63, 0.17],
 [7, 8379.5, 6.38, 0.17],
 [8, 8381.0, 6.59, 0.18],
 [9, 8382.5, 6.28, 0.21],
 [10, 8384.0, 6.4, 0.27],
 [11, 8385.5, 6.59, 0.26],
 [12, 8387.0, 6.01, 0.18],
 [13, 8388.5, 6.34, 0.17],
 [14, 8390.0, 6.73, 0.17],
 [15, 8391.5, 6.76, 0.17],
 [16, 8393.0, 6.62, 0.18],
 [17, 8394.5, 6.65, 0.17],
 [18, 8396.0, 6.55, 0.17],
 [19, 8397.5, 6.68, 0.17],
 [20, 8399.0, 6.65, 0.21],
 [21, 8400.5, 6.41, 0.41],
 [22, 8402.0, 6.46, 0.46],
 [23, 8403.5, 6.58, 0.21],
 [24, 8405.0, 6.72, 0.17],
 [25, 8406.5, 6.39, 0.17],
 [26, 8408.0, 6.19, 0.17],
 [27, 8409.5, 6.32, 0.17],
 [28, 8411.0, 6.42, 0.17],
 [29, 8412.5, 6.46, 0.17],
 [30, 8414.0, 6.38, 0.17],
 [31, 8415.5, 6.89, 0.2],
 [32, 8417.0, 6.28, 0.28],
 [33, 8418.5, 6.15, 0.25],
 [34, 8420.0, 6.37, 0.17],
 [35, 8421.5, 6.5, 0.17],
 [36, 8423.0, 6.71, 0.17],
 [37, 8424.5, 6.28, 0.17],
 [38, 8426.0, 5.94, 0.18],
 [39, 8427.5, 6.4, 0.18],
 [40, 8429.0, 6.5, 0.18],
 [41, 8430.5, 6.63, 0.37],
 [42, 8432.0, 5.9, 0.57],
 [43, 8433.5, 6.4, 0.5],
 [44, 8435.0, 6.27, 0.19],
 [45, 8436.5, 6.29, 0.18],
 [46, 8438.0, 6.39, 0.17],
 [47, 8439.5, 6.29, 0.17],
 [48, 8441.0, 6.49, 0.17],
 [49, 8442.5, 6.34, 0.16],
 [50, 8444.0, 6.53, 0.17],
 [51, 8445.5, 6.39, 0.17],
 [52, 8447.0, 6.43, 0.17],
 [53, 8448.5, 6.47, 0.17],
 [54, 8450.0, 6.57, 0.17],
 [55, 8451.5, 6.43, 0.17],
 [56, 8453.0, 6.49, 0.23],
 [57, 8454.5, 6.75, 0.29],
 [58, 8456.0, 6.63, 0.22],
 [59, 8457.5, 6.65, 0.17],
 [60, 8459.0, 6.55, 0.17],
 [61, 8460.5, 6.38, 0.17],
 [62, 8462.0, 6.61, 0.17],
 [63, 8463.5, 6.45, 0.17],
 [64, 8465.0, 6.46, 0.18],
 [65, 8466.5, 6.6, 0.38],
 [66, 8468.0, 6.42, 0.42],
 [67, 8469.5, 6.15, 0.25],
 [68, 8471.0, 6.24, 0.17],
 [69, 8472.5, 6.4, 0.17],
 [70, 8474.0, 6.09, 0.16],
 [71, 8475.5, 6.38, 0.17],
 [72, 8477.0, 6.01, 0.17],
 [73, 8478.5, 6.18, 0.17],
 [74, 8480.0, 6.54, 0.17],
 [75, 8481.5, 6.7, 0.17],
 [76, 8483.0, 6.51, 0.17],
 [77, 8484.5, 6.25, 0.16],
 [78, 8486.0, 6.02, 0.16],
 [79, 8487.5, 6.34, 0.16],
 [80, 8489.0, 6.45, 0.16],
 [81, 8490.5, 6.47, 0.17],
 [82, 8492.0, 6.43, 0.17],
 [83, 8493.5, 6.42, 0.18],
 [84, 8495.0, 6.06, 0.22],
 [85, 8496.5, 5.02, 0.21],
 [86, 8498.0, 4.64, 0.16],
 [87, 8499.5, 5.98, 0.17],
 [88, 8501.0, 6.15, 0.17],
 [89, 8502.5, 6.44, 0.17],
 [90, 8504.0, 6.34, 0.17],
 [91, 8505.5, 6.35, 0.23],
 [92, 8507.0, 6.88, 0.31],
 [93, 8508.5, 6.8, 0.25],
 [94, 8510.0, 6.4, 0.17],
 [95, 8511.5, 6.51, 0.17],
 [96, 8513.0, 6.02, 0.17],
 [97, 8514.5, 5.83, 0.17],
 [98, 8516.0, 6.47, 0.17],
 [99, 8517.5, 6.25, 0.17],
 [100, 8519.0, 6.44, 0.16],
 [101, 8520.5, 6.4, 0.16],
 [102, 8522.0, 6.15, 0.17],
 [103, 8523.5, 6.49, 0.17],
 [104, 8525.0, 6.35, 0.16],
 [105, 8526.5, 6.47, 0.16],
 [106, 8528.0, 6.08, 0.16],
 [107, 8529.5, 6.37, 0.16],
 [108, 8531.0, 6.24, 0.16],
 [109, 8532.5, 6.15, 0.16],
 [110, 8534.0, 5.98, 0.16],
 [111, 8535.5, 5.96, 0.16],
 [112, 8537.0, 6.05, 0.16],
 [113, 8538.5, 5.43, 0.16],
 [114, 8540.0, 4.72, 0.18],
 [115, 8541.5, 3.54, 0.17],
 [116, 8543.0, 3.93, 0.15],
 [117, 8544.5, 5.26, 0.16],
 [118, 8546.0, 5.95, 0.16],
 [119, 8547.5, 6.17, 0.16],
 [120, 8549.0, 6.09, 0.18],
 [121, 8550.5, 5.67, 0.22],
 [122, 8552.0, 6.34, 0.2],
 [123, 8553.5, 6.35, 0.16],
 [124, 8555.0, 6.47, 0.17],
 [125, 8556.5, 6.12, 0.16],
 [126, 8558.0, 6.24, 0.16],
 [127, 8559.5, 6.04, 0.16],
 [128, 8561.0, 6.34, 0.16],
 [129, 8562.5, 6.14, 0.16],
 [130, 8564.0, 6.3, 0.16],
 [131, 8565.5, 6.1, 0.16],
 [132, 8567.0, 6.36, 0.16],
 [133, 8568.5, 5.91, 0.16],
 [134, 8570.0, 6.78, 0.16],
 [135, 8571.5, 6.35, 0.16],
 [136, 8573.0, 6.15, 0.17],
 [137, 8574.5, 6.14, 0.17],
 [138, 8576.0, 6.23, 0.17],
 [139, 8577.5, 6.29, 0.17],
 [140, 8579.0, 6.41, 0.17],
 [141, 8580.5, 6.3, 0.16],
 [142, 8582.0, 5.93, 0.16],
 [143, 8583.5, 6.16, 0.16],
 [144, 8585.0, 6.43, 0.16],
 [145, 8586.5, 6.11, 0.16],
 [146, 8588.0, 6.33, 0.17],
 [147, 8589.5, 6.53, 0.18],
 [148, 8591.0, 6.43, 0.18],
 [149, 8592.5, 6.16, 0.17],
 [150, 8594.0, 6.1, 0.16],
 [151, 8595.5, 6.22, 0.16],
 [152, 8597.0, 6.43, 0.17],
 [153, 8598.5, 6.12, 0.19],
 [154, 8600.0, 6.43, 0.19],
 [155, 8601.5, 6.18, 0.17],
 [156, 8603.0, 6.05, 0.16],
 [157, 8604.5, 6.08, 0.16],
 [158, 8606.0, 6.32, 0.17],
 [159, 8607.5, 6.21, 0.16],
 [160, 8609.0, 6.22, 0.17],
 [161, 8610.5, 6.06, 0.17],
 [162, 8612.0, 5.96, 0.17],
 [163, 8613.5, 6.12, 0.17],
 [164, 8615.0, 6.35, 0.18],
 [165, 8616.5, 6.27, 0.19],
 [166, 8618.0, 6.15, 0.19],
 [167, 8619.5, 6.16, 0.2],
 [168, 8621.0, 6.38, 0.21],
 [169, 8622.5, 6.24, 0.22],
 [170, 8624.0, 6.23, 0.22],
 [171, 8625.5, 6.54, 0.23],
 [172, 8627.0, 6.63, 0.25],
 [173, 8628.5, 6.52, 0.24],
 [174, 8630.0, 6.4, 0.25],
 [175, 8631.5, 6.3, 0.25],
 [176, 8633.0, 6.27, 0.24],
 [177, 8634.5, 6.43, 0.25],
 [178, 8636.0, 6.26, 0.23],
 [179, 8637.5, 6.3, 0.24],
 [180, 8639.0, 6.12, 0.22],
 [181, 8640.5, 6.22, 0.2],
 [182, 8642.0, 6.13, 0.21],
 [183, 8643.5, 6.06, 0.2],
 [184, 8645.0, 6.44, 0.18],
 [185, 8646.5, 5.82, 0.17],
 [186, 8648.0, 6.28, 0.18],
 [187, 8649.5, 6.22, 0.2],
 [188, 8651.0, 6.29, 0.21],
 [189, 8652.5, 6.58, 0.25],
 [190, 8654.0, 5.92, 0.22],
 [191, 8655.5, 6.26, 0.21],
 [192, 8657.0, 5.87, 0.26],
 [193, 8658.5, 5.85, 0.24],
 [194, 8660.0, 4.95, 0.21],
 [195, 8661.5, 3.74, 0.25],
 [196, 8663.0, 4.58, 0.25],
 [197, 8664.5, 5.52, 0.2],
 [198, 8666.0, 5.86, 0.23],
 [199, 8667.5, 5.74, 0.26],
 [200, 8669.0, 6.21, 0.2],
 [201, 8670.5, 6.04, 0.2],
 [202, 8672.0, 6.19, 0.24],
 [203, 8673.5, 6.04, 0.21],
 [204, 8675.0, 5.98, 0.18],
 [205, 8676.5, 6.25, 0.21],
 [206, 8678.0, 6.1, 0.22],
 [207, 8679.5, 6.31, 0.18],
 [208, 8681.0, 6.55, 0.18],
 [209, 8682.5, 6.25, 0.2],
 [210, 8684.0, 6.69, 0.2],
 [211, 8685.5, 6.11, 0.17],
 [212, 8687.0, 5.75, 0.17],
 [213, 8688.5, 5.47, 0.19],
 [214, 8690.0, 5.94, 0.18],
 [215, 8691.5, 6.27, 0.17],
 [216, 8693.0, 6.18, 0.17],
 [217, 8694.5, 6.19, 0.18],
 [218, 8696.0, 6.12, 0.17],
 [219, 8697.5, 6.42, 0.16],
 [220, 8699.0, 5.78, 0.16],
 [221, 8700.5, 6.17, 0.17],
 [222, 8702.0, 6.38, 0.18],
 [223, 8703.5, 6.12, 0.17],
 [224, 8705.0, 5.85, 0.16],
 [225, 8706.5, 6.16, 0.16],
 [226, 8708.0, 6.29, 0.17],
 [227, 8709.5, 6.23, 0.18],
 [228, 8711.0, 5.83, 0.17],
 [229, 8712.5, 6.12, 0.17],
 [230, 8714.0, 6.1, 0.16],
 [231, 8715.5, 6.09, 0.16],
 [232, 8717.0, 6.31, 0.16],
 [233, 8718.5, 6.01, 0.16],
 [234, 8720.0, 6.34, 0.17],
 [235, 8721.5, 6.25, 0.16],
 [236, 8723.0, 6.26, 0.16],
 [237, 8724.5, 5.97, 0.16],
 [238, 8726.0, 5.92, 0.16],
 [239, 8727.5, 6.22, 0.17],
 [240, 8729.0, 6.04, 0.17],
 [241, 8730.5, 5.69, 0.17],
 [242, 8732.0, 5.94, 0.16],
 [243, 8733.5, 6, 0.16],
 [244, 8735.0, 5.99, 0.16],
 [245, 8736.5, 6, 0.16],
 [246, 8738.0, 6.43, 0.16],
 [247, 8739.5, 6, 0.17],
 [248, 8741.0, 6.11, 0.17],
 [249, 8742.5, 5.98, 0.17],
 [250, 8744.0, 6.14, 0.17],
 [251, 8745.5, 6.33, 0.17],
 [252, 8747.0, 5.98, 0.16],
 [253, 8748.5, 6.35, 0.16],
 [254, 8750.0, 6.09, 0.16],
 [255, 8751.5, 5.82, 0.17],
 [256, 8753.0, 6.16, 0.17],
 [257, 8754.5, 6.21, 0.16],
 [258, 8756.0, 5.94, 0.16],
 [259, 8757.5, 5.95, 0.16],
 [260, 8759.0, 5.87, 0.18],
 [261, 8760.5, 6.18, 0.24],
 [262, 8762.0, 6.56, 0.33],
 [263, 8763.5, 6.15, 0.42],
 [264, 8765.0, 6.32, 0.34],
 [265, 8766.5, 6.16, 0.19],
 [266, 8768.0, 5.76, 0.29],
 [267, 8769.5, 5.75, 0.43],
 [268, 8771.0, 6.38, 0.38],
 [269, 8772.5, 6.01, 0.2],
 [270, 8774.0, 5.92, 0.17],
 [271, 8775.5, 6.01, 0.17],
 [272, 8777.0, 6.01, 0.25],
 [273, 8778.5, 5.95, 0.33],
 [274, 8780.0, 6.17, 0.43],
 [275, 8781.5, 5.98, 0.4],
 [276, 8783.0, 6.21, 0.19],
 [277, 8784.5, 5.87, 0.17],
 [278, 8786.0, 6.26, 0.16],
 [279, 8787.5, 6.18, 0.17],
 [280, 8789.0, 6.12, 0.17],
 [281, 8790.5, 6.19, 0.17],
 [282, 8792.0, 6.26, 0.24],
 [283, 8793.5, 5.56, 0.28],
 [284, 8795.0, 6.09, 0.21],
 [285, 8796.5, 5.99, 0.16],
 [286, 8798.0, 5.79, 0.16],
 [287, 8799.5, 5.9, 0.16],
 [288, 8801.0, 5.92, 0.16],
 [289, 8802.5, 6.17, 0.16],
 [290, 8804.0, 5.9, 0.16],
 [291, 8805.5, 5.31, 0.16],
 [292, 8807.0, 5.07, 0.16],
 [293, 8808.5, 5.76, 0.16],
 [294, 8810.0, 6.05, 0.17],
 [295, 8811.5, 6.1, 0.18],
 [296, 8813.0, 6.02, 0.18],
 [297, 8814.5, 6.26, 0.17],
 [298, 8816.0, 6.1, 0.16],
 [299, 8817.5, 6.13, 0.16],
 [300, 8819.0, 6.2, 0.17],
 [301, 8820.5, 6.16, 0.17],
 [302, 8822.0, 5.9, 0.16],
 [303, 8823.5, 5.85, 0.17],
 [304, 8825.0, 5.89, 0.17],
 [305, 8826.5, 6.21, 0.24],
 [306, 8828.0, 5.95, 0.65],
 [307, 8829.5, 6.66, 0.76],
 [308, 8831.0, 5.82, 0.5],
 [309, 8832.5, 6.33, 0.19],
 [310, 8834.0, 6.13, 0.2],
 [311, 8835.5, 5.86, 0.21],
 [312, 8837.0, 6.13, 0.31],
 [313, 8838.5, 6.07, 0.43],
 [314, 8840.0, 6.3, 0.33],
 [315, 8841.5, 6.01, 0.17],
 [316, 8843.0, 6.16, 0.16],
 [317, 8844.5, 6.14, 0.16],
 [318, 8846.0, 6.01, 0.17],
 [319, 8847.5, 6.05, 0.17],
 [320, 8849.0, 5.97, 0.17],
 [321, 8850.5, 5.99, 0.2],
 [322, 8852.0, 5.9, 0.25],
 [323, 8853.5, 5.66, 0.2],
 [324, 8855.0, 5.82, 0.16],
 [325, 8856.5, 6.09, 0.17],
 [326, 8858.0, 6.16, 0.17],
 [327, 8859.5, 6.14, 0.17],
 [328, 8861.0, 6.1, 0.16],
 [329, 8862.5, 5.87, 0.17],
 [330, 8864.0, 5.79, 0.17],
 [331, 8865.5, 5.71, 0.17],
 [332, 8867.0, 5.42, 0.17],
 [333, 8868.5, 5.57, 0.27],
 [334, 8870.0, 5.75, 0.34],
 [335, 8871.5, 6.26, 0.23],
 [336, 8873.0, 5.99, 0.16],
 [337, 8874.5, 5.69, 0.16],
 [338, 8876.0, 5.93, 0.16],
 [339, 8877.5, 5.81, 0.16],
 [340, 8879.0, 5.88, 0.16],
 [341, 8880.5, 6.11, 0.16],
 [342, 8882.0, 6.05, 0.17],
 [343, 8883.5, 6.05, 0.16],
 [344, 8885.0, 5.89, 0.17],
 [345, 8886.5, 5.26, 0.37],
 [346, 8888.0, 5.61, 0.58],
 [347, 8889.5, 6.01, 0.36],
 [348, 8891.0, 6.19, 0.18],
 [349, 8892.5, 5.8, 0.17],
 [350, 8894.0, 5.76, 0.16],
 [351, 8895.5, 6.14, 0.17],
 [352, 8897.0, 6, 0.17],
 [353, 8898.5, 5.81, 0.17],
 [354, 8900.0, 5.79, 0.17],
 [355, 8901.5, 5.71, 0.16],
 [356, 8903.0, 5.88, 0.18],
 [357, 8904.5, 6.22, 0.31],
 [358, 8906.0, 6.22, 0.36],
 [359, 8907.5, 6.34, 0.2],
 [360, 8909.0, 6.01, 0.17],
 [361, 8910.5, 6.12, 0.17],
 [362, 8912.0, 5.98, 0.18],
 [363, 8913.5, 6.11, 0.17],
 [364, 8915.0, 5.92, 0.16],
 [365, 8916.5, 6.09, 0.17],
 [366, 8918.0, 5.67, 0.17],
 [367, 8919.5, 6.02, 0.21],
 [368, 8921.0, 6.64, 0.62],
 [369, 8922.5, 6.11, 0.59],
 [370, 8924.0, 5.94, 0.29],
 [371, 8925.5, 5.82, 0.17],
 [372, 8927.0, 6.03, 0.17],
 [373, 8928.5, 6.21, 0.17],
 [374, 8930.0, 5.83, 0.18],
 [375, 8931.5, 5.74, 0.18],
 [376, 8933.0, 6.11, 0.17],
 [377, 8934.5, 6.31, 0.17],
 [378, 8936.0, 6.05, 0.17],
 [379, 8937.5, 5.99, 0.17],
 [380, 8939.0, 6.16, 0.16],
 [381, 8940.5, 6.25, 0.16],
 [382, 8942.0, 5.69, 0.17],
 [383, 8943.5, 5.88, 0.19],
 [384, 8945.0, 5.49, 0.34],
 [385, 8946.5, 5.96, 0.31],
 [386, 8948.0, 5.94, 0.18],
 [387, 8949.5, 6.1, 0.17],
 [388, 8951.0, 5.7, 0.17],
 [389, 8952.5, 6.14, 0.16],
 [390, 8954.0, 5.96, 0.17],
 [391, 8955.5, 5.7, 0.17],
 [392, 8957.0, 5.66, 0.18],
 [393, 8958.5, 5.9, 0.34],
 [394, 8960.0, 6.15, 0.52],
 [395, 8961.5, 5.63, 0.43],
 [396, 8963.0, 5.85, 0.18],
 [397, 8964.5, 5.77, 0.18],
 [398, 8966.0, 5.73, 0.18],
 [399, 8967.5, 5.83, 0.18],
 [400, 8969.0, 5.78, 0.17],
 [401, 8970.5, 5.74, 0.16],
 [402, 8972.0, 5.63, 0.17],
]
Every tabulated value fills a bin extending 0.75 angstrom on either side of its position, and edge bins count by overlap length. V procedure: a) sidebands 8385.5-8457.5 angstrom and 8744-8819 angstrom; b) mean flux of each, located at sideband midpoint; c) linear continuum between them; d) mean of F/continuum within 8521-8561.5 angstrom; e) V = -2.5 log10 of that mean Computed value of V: 0.08 mag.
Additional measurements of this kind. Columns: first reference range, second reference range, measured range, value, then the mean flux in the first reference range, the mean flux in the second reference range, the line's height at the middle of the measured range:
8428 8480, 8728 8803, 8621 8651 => -0.01 mag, 6.41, 6.06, 6.2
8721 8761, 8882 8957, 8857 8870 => 0.03 mag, 6.07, 5.96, 6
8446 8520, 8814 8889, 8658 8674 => 0.12 mag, 6.33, 5.97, 6.15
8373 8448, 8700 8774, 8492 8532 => 0.02 mag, 6.45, 6.1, 6.34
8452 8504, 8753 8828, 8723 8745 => 0.00 mag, 6.29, 6.02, 6.07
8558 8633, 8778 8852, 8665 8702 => 0.01 mag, 6.26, 6.02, 6.16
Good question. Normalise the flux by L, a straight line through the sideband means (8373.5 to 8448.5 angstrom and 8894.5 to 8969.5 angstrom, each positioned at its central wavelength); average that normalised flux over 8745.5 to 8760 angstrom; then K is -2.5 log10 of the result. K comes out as 0.01 mag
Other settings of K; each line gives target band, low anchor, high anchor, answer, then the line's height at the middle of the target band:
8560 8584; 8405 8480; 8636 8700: -0.01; 6.17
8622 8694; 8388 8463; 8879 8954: 0.03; 6.23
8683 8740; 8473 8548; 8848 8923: -0.02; 6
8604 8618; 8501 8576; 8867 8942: -0.02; 6.07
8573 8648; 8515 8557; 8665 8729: -0.04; 6.01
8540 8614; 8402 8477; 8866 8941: 0.04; 6.28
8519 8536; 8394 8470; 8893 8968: 0.02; 6.35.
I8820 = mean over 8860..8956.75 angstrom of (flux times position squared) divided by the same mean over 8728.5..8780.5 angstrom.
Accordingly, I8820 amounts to 1.0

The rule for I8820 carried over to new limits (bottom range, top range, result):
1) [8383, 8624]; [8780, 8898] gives 1.03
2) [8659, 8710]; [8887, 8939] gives 1.06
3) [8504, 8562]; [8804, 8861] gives 1.07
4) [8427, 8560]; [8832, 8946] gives 1.05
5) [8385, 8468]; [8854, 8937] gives 1.03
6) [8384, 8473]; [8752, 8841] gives 1.02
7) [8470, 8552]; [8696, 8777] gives 1.06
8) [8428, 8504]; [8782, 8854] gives 1.03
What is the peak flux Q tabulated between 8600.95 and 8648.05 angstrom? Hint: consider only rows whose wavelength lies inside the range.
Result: 6.63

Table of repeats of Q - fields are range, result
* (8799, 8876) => 6.66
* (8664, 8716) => 6.69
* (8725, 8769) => 6.56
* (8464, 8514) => 6.88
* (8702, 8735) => 6.38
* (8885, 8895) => 6.19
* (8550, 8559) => 6.47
